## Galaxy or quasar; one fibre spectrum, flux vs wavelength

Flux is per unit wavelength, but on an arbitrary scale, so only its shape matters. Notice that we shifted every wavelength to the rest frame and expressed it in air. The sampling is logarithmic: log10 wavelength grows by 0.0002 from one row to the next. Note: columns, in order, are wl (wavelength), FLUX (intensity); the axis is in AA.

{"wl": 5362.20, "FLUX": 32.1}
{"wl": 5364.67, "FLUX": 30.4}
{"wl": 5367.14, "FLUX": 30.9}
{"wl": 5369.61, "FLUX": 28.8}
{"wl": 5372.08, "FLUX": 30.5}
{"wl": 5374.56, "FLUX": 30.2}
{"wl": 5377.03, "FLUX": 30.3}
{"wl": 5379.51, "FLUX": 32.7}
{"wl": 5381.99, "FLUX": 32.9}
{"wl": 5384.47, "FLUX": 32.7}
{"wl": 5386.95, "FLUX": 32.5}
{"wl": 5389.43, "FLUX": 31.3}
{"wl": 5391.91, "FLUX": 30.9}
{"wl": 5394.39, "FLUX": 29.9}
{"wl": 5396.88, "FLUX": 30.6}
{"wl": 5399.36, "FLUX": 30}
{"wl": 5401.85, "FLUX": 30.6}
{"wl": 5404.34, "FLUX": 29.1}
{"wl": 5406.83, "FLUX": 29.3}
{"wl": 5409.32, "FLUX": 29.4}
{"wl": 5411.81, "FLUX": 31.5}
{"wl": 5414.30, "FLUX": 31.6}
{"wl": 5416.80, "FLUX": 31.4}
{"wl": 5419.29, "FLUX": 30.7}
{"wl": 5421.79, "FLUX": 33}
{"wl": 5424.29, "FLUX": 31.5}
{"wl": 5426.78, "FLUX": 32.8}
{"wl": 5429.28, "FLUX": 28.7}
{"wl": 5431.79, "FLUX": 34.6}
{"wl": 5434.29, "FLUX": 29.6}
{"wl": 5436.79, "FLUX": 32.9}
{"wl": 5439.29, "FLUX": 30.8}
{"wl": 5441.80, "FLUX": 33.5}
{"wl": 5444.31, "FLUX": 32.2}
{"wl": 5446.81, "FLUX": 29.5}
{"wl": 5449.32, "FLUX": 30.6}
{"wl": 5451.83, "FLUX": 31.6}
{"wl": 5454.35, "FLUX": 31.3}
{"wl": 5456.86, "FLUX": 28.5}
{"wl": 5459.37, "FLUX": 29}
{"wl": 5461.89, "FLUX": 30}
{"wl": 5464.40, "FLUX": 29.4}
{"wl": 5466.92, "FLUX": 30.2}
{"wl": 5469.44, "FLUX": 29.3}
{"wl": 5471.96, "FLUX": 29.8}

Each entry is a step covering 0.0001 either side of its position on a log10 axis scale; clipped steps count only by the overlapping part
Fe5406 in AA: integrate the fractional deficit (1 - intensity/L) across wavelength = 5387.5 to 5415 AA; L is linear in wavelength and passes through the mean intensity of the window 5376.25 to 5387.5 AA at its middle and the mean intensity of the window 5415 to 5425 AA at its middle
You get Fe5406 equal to 1.3 AA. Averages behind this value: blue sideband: 32.3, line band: 30.4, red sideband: 31.6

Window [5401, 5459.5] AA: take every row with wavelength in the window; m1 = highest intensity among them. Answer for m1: 34.6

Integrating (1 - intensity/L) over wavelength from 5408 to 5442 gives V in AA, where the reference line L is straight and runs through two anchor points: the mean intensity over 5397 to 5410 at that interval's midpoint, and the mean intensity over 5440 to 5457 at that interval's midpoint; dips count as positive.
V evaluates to -1.2 AA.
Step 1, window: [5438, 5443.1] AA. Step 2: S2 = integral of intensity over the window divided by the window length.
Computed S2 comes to 32.1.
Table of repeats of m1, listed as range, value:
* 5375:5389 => 32.9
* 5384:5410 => 32.7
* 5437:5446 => 33.5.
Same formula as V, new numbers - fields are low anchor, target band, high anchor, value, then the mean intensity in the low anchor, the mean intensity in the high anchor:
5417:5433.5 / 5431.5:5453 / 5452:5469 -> -0.51 AA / 31.8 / 29.8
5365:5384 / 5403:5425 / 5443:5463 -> -0.13 AA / 31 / 30.3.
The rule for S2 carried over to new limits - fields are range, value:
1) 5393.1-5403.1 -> 30.3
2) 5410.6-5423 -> 31.6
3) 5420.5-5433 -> 32.1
